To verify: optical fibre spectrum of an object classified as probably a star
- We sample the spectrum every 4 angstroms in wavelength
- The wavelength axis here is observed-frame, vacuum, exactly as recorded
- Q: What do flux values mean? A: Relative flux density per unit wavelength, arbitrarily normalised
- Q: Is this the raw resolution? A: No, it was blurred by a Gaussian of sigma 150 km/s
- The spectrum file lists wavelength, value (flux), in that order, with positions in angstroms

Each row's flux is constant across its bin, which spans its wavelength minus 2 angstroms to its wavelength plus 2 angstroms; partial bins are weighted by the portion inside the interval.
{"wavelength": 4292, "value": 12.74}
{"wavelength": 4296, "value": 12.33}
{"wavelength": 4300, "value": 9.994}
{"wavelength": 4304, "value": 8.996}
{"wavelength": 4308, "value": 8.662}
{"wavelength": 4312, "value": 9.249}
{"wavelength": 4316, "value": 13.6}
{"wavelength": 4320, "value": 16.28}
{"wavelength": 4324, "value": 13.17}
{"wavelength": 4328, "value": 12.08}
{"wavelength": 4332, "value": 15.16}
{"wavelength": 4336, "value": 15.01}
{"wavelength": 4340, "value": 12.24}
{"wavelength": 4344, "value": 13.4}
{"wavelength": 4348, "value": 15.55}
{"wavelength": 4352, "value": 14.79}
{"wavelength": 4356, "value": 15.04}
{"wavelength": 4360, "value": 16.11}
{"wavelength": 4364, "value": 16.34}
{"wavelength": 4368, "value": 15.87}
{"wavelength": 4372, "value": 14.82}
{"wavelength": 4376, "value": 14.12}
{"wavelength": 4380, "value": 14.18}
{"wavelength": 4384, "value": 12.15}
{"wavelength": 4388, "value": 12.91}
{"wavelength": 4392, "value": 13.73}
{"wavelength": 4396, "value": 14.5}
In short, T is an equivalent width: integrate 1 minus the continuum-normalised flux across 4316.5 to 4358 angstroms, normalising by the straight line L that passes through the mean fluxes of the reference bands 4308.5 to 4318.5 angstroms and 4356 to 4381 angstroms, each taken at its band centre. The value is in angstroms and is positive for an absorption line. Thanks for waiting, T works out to -4.22 angstroms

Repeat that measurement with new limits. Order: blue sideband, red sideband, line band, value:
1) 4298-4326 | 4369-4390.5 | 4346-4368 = -4.5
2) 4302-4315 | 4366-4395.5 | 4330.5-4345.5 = -3.6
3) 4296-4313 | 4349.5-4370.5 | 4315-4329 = -3.0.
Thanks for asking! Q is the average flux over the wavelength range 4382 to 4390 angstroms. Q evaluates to 12.5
